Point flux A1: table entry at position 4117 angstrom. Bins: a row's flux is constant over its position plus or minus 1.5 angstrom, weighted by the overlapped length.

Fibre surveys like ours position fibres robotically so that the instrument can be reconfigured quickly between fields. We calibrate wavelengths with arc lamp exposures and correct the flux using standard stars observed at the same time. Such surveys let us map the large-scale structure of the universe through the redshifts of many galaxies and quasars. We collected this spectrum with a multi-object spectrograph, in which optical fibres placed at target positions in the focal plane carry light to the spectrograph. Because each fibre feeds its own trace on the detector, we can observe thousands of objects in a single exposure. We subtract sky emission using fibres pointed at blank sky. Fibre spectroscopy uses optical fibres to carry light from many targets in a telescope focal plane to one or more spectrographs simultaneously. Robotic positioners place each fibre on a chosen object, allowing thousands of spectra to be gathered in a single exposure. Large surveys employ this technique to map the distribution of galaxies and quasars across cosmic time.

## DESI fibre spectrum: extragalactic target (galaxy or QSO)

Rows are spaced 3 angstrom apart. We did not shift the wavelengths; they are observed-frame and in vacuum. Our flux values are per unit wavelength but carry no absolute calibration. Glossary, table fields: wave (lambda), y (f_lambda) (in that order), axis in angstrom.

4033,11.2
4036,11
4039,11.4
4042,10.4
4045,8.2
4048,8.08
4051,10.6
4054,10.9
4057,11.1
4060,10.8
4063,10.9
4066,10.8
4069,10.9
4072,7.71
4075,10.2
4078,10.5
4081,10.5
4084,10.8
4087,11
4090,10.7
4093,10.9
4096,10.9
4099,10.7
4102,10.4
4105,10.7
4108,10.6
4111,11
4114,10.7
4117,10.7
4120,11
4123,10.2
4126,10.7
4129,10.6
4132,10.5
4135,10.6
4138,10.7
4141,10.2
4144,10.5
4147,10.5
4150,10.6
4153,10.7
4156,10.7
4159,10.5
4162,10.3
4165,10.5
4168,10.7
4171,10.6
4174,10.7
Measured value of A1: 10.7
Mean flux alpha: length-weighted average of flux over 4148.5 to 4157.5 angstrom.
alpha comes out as 10.7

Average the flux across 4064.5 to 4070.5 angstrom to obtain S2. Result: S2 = 10.9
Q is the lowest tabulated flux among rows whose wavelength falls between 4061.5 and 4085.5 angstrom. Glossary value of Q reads 7.71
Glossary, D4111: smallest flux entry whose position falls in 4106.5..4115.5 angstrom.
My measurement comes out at 10.6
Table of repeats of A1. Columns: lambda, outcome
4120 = 11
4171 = 10.6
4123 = 10.2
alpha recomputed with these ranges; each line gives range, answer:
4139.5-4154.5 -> 10.5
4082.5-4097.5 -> 10.9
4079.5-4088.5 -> 10.8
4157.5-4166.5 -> 10.4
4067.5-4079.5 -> 9.83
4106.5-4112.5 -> 10.8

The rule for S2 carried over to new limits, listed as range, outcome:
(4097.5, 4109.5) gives 10.6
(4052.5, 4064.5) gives 10.9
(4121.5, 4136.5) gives 10.5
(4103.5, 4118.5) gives 10.7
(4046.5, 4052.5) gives 9.34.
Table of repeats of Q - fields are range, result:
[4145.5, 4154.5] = 10.5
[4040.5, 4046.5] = 8.2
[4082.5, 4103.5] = 10.4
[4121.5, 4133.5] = 10.2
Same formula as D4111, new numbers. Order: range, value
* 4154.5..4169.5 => 10.3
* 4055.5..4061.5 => 10.8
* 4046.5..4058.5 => 8.08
